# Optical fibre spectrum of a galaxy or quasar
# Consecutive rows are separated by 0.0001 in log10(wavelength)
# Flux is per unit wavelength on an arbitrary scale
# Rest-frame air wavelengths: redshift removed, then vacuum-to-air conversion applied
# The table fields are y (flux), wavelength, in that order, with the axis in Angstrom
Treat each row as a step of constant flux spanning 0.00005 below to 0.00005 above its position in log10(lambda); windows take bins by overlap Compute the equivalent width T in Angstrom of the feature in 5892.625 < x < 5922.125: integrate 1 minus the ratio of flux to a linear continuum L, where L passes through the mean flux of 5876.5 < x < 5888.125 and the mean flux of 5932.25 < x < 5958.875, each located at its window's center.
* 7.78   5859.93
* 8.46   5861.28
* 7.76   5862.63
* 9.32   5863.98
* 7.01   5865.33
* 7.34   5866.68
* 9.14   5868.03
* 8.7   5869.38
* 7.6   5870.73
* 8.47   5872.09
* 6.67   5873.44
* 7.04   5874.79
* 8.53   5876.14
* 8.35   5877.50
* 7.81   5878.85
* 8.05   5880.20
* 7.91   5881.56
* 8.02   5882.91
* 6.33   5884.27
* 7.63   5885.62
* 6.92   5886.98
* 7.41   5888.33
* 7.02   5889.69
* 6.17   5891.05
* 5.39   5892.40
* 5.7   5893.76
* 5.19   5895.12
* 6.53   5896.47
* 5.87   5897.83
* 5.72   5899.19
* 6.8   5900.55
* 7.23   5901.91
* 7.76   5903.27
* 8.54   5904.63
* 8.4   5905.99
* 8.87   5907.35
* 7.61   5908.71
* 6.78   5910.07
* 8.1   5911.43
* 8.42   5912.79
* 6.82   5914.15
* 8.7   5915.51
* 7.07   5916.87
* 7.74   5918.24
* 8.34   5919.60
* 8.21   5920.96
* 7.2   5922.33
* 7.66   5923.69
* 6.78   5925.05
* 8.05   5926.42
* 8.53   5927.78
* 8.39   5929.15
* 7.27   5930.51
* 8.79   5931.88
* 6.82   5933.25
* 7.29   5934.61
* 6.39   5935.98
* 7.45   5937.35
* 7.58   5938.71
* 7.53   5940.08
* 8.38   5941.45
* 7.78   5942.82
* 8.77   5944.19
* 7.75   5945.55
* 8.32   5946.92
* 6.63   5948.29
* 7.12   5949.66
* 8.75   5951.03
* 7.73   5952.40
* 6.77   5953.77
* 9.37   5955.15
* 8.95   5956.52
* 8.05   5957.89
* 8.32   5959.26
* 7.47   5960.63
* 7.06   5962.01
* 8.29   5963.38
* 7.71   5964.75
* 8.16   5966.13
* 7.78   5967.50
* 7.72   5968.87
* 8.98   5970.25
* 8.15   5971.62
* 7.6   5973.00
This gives 1.4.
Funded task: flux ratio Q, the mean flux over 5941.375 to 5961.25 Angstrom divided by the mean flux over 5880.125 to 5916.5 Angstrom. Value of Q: 1.1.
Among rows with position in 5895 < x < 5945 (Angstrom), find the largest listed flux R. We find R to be 8.87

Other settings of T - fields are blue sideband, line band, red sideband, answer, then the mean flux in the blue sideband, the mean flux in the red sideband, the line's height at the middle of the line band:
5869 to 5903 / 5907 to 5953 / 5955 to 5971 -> -0.5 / 7.07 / 8.12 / 7.67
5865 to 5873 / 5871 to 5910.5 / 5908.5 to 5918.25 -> 3.3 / 8.05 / 7.65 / 7.85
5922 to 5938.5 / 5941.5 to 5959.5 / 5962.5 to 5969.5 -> -0.6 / 7.56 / 7.92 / 7.76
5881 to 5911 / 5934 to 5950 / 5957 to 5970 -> 0.0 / 7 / 7.9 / 7.61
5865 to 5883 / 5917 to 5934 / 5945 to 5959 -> 0.3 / 7.92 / 7.96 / 7.94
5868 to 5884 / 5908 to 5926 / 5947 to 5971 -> 0.6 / 7.93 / 7.94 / 7.94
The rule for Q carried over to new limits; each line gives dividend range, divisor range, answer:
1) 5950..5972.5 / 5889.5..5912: 1.17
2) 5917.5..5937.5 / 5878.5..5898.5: 1.13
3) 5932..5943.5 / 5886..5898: 1.19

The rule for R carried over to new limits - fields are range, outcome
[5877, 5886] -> 8.35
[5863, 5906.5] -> 9.32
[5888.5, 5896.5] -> 7.02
